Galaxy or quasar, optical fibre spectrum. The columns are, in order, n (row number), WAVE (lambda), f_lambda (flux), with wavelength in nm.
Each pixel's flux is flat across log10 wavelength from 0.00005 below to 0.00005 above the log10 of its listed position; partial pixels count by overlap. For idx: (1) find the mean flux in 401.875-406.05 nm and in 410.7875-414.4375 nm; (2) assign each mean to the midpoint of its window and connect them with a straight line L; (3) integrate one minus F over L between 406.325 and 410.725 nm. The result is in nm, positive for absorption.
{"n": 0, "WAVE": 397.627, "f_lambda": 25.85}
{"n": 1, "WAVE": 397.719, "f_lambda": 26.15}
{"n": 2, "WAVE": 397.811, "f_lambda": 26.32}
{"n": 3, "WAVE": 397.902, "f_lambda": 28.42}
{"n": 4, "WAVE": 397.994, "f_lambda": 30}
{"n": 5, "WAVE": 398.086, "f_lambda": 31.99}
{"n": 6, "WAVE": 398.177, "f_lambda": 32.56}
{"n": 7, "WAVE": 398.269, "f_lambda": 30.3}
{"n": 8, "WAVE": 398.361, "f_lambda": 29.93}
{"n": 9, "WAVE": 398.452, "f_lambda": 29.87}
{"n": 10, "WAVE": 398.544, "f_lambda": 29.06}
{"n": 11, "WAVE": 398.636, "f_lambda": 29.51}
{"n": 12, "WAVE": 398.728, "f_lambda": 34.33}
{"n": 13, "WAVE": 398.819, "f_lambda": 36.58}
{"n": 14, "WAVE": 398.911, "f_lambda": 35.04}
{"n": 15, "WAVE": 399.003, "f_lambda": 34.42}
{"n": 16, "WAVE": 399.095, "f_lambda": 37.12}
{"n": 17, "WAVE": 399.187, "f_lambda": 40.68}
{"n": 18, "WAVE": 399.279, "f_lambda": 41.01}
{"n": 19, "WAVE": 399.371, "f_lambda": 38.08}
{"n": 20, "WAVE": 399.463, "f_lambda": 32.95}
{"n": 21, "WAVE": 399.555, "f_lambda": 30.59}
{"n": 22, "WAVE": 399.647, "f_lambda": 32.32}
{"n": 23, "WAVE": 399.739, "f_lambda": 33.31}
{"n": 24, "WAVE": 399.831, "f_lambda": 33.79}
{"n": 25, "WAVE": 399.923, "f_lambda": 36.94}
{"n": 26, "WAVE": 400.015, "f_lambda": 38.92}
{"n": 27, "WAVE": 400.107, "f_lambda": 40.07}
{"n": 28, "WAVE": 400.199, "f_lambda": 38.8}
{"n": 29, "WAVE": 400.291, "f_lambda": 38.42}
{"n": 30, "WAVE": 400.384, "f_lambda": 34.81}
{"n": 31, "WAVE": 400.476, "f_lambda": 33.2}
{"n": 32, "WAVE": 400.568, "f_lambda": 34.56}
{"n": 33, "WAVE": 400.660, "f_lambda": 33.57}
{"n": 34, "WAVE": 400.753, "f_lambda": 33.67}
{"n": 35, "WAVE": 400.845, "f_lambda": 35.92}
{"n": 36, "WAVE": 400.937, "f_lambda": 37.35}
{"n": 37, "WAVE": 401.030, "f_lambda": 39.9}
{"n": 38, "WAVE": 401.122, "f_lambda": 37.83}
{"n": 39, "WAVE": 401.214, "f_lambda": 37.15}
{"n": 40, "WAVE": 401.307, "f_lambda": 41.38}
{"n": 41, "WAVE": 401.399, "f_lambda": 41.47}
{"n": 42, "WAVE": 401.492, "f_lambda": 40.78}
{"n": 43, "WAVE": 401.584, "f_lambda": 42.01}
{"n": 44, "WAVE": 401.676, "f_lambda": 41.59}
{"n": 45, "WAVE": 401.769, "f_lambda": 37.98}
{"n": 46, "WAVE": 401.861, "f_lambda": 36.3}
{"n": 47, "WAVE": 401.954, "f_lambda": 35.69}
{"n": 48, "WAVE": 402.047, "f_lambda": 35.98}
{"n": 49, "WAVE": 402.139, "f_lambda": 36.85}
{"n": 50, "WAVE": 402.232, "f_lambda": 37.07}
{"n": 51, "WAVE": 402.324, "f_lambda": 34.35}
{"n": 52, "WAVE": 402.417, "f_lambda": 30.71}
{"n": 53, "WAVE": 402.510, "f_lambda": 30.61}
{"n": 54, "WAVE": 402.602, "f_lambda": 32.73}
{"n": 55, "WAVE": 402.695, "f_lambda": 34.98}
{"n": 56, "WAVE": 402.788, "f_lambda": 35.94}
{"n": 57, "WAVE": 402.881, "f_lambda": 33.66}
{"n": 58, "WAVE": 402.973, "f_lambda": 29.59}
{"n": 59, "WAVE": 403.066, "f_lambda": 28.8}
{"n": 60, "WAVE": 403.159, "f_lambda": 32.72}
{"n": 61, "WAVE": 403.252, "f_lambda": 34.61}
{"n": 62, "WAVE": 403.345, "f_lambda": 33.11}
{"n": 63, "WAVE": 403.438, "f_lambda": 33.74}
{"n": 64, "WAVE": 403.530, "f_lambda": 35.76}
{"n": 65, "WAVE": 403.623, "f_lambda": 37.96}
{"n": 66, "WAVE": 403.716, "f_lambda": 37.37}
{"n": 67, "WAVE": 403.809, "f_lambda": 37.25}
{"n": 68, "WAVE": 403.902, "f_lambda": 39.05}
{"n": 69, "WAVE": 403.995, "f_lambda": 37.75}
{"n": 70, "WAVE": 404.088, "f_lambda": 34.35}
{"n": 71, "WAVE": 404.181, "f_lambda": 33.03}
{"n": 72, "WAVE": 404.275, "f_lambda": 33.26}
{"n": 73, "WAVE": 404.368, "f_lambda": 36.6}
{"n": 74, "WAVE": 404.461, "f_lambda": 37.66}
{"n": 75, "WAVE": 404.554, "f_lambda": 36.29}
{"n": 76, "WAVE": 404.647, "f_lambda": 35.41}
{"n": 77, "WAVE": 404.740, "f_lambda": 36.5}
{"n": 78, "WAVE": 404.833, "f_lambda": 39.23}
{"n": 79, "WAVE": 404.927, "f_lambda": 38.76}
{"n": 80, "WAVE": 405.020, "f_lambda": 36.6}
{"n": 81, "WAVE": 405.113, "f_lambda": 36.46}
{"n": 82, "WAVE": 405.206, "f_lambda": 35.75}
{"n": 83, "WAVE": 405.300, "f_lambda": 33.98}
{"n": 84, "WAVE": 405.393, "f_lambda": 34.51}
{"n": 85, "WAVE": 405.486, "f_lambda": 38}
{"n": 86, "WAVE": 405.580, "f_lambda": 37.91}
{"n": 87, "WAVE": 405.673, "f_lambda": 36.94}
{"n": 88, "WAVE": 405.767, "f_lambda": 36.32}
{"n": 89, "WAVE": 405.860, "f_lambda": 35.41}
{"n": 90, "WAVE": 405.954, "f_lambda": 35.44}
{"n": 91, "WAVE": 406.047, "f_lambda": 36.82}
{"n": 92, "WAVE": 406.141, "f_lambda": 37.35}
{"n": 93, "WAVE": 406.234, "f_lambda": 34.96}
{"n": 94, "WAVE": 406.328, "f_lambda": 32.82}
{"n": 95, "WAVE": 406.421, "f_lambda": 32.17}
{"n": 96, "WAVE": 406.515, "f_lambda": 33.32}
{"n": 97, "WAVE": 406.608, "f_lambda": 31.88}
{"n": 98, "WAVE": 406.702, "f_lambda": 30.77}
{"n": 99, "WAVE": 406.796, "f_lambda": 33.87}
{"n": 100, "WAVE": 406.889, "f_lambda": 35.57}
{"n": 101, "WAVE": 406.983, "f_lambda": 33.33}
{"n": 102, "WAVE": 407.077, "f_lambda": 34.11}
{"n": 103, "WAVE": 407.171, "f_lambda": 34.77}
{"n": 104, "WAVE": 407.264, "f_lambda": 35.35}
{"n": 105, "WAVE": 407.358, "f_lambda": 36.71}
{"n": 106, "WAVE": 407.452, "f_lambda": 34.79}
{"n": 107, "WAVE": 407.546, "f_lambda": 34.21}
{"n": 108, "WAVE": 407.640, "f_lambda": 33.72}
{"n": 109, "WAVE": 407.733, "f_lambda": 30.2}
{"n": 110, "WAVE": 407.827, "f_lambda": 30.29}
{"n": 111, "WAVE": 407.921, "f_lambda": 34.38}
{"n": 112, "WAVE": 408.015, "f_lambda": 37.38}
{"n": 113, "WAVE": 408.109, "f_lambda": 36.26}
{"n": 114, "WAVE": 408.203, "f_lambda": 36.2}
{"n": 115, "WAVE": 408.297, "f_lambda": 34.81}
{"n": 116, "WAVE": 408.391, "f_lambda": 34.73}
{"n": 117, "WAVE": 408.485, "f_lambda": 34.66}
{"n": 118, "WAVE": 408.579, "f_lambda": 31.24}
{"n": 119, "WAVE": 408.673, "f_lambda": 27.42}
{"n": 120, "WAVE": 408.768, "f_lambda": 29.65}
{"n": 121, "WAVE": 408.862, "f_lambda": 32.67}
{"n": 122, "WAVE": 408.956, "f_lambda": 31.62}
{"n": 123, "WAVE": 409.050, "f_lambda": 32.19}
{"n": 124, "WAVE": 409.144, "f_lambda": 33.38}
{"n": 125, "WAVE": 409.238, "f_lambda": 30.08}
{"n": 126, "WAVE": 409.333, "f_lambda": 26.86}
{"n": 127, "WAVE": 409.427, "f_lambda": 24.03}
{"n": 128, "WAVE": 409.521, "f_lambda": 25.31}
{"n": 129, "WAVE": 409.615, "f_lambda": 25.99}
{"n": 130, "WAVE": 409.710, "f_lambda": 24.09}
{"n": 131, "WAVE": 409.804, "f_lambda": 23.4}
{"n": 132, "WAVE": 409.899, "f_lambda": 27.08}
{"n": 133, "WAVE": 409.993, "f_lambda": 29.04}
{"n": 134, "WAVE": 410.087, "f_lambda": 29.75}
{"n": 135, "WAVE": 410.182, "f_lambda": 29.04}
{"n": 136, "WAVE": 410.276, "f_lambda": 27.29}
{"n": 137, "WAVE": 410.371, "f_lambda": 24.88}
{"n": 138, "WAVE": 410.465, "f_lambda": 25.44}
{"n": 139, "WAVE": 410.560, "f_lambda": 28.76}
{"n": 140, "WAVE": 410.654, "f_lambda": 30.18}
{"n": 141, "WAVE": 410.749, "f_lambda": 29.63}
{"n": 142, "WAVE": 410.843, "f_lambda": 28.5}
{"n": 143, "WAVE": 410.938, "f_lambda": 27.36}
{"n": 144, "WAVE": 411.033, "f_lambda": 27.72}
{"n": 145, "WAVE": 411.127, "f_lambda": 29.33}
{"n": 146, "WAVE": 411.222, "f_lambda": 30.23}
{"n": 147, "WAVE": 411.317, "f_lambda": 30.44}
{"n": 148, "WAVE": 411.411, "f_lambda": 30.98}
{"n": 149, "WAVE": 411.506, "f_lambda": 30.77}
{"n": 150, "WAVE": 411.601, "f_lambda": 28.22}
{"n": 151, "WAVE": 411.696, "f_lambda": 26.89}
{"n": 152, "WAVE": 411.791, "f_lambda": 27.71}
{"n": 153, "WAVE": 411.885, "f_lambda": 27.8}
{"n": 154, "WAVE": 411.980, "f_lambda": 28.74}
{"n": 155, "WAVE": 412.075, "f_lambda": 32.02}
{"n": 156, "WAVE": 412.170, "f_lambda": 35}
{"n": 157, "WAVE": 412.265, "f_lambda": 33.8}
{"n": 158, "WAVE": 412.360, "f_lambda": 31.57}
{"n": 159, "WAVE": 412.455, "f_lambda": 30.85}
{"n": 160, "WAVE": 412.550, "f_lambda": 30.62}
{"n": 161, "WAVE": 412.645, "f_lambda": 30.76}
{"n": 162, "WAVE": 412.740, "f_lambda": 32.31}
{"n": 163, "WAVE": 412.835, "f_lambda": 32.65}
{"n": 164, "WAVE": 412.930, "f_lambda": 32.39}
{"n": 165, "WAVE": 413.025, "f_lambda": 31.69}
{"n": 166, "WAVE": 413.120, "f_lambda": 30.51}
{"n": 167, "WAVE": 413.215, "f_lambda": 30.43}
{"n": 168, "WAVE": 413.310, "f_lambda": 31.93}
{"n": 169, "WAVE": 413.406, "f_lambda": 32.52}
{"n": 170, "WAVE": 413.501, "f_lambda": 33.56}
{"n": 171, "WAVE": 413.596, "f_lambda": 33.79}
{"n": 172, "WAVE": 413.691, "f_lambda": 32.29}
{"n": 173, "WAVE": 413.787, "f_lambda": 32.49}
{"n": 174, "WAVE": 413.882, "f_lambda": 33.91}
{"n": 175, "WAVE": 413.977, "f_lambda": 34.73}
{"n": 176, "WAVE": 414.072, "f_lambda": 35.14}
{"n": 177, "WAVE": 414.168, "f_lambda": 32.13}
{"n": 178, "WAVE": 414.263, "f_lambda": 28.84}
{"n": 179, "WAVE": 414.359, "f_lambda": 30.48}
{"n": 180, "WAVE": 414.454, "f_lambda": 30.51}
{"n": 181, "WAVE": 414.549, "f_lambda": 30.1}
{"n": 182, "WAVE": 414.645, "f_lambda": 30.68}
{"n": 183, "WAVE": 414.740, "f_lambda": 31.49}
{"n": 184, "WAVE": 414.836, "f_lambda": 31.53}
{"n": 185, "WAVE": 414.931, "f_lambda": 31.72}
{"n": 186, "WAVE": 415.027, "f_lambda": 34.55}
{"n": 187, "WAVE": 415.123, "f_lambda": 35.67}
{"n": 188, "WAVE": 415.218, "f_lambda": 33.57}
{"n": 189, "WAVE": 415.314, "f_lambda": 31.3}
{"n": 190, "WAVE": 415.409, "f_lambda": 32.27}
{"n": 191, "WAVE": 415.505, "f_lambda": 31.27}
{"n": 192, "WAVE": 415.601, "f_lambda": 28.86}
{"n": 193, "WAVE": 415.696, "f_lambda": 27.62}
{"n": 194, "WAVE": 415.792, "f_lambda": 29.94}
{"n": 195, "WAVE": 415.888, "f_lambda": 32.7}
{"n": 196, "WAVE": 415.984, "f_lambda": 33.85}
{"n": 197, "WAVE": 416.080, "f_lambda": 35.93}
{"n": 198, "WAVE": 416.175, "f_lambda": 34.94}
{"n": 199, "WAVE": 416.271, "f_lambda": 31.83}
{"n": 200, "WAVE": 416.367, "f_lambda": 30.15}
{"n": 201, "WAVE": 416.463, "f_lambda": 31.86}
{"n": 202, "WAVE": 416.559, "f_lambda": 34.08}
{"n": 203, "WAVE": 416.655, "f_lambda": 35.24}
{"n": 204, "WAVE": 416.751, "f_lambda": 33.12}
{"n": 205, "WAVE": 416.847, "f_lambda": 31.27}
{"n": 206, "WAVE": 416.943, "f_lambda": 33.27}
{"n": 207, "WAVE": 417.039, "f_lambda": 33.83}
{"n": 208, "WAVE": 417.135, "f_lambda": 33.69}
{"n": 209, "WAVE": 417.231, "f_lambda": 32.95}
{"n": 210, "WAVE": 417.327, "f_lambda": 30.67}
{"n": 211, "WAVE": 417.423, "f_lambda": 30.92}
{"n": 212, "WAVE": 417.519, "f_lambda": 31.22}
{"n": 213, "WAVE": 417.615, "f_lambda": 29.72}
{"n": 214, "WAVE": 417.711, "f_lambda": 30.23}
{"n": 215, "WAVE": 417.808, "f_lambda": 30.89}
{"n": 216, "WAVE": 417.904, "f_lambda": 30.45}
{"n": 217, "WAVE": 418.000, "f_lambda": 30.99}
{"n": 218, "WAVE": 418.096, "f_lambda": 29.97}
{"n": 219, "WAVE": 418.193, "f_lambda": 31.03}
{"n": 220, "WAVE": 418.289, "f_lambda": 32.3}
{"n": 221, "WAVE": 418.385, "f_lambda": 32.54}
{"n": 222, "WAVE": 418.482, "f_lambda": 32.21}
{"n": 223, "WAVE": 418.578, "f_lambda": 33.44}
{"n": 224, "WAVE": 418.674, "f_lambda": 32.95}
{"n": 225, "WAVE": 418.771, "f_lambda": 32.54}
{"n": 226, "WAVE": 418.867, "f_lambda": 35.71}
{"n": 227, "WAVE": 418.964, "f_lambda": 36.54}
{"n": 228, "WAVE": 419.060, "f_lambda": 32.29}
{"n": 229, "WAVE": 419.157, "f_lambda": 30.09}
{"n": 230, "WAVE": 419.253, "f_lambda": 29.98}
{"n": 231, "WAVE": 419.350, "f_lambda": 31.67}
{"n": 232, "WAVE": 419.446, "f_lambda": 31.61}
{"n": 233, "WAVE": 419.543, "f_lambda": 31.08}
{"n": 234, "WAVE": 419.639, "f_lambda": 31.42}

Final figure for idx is 0.26 nm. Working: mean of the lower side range 35.4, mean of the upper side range 31.1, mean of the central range 31.2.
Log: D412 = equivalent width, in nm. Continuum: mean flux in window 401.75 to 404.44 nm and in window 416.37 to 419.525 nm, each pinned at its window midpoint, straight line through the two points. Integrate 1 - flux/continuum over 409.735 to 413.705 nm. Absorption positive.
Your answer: 0.40 nm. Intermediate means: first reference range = 34.7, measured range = 29.9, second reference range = 32.1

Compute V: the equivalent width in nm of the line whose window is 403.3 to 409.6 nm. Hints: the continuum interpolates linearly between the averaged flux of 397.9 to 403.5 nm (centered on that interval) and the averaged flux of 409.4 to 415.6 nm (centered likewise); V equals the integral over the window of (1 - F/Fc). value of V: -0.29 nm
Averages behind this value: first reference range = 35.1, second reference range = 30.3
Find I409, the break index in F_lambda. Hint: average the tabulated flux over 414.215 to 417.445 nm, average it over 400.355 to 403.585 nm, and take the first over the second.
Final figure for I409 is 0.9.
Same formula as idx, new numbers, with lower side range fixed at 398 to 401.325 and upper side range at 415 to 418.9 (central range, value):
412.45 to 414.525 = 0.048 nm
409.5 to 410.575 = 0.216 nm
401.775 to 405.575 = -0.099 nm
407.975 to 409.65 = 0.109 nm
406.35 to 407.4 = 0.003 nm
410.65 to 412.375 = 0.172 nm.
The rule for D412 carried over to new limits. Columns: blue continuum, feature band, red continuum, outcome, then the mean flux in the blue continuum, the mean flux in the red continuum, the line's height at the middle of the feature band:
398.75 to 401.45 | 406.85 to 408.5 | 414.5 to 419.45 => 0.00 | 36.5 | 32.1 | 34.5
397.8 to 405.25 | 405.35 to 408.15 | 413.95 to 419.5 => -0.04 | 35.3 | 32.1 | 34.2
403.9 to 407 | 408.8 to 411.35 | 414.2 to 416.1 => 0.40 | 35.5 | 31.6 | 33.6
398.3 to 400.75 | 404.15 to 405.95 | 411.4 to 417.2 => -0.13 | 34.9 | 31.9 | 33.8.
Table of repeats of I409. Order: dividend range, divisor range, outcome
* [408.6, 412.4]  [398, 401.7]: 0.81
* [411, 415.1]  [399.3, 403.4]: 0.88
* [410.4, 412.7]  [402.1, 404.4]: 0.86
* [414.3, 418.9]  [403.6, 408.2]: 0.91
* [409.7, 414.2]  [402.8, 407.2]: 0.86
